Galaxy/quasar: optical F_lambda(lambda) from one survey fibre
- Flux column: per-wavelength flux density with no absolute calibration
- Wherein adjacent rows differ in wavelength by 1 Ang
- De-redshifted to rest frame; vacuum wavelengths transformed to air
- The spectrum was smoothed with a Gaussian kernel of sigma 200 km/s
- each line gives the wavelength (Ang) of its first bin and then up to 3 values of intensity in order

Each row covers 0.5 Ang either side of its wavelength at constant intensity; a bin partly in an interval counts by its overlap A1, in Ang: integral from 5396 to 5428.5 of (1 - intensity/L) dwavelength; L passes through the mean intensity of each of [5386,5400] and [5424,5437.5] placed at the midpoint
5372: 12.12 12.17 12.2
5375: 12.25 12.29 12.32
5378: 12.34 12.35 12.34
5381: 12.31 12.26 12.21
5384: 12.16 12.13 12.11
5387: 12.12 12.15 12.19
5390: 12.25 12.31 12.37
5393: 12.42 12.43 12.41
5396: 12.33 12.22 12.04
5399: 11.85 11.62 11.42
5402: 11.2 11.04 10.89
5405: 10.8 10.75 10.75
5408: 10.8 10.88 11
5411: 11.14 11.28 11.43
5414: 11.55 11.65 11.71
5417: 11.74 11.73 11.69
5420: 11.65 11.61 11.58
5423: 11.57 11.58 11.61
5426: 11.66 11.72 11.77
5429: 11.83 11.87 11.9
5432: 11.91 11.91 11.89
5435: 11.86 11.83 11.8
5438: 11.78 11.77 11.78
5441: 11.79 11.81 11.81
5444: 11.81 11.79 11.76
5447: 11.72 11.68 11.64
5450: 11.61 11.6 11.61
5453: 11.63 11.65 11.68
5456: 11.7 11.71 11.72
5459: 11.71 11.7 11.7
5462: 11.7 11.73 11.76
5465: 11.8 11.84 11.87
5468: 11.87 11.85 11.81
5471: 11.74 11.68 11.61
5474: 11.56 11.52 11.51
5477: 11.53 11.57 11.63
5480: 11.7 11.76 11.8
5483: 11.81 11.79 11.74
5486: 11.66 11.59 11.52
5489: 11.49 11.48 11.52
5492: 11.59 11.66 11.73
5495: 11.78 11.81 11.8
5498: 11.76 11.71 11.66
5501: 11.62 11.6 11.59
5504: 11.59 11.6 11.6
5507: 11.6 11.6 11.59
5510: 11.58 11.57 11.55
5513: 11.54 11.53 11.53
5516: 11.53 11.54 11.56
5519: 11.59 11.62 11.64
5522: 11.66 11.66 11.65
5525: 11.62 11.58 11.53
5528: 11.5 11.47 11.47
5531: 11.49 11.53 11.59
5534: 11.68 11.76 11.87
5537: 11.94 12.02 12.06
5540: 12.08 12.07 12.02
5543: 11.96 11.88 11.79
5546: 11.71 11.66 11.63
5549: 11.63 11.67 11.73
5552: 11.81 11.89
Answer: 1.50 Ang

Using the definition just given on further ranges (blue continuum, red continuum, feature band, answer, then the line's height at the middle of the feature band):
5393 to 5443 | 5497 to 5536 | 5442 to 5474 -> -0.3 Ang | 11.6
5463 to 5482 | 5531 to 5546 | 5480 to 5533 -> 0.7 Ang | 11.8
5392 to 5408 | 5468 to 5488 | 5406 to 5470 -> -0.1 Ang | 11.6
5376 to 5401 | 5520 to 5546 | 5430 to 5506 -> 1.5 Ang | 11.9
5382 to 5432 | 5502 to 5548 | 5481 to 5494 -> 0.0 Ang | 11.7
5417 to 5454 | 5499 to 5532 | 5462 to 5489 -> -0.1 Ang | 11.7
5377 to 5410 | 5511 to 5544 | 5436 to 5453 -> 0.1 Ang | 11.8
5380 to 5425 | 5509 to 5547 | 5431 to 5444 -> -0.1 Ang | 11.7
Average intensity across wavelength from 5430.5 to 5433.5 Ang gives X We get 11.9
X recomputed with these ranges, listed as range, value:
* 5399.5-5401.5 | 11.5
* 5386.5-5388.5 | 12.1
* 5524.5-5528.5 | 11.6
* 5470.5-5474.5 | 11.6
